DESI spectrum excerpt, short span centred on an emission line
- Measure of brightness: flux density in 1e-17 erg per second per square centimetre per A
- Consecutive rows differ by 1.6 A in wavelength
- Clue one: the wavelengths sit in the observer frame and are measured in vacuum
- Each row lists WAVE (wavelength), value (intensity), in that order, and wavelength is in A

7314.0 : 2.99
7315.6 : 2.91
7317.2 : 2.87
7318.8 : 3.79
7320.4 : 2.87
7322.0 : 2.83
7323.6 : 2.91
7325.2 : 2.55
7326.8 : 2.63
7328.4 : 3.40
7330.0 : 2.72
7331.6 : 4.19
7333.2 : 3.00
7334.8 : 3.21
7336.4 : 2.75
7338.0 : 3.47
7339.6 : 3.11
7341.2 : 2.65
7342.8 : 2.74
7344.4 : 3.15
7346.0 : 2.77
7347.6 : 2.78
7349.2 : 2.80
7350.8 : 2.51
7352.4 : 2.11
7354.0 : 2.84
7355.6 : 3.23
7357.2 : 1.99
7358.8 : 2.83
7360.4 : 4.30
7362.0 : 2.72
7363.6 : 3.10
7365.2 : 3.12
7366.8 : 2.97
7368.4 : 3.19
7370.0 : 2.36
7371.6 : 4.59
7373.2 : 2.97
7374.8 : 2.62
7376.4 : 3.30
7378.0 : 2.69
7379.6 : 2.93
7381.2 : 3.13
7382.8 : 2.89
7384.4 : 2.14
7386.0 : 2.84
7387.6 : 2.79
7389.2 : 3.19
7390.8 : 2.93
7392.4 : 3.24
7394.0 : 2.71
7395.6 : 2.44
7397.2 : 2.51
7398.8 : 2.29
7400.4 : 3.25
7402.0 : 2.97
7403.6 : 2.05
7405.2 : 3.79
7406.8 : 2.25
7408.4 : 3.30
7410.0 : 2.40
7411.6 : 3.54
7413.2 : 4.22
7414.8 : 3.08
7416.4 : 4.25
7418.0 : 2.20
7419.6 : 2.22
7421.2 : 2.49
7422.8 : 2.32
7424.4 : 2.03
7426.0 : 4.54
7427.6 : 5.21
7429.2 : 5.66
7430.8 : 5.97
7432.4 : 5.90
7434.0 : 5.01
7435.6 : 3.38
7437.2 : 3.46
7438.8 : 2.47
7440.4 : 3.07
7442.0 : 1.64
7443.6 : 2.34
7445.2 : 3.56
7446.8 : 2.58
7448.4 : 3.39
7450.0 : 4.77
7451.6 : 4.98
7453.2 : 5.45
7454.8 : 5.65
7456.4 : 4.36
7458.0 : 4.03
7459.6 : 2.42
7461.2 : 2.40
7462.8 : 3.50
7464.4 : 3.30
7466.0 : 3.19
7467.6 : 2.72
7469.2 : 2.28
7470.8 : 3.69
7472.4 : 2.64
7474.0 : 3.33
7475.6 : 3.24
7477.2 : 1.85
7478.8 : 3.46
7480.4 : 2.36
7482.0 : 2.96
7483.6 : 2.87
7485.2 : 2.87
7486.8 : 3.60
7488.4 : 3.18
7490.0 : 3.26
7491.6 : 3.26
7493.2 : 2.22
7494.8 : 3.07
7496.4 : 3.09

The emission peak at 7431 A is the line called H-alpha 6563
